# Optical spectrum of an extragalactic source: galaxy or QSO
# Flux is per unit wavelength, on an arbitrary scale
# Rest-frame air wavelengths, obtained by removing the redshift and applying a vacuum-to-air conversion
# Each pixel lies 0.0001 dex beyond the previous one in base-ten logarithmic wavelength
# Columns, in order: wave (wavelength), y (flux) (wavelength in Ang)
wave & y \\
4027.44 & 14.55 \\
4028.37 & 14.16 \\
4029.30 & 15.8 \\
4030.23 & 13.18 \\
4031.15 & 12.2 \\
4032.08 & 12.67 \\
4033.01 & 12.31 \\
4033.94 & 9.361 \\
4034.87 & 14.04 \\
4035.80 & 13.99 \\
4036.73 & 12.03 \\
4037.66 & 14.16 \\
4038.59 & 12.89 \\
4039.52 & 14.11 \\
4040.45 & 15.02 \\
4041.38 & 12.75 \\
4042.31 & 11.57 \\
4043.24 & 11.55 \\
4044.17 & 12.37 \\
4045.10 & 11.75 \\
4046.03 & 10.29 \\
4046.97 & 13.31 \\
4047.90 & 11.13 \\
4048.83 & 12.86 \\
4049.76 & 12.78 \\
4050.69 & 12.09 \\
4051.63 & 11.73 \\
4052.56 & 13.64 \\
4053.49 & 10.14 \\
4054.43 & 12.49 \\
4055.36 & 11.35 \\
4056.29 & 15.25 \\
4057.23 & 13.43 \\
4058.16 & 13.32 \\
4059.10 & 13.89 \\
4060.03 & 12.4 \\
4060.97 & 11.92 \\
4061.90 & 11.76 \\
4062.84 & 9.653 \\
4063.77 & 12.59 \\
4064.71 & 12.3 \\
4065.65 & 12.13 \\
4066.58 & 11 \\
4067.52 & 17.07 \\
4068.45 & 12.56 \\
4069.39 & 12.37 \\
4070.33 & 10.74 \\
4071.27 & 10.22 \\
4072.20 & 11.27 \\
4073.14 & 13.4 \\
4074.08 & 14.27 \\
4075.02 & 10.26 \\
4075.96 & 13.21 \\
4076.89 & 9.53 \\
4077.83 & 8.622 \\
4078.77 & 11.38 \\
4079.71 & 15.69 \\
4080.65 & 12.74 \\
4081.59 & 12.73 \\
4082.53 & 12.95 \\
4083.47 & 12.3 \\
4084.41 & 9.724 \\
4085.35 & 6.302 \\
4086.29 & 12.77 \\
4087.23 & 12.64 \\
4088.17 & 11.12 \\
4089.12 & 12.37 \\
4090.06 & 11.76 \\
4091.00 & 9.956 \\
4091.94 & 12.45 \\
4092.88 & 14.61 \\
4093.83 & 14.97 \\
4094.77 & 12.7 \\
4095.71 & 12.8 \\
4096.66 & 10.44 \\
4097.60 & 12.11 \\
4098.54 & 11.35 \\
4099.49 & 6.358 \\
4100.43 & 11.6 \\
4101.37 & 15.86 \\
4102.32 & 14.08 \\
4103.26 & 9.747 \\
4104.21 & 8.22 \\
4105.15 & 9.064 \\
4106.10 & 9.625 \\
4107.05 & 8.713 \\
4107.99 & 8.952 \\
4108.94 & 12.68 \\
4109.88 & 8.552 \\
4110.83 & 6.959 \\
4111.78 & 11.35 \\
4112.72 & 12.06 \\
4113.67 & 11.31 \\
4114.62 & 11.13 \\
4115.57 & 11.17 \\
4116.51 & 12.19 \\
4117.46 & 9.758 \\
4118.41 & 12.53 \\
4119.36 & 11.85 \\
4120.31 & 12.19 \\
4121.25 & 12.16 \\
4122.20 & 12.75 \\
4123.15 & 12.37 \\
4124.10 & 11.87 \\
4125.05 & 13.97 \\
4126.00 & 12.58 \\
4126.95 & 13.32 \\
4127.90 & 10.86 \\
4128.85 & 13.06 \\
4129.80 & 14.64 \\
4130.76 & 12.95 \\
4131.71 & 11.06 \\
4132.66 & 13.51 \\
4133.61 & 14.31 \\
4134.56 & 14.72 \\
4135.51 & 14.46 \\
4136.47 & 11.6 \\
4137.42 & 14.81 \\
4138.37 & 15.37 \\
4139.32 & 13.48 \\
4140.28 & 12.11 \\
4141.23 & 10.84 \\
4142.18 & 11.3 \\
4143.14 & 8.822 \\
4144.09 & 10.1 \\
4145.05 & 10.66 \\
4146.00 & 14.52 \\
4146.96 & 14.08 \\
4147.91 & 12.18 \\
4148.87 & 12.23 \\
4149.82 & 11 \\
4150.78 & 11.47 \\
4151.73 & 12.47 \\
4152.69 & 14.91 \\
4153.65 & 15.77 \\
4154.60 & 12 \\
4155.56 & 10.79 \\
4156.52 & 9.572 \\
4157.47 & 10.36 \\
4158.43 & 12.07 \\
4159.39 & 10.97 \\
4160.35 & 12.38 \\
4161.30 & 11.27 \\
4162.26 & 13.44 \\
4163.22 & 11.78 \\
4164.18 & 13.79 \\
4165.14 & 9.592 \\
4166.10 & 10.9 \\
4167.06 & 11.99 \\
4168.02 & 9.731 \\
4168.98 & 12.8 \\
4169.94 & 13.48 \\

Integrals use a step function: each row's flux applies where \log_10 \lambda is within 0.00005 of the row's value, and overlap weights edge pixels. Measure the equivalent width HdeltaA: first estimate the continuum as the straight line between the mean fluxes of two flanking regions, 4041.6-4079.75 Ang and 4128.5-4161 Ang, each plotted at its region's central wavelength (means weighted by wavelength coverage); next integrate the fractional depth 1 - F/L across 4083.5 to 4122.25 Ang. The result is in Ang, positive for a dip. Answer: 3.5 Ang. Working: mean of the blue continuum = 12.1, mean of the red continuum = 12.5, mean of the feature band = 11.2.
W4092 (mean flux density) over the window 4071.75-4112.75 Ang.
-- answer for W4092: 11.4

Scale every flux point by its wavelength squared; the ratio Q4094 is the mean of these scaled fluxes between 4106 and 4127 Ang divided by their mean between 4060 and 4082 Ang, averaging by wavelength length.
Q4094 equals 0.96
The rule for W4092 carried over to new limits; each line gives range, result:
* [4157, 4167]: 11.7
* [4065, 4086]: 11.9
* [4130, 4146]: 12.6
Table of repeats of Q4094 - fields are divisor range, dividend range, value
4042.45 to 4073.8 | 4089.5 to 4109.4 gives 0.94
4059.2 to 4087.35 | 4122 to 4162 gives 1.08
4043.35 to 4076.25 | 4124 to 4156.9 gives 1.07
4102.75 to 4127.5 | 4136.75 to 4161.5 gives 1.12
